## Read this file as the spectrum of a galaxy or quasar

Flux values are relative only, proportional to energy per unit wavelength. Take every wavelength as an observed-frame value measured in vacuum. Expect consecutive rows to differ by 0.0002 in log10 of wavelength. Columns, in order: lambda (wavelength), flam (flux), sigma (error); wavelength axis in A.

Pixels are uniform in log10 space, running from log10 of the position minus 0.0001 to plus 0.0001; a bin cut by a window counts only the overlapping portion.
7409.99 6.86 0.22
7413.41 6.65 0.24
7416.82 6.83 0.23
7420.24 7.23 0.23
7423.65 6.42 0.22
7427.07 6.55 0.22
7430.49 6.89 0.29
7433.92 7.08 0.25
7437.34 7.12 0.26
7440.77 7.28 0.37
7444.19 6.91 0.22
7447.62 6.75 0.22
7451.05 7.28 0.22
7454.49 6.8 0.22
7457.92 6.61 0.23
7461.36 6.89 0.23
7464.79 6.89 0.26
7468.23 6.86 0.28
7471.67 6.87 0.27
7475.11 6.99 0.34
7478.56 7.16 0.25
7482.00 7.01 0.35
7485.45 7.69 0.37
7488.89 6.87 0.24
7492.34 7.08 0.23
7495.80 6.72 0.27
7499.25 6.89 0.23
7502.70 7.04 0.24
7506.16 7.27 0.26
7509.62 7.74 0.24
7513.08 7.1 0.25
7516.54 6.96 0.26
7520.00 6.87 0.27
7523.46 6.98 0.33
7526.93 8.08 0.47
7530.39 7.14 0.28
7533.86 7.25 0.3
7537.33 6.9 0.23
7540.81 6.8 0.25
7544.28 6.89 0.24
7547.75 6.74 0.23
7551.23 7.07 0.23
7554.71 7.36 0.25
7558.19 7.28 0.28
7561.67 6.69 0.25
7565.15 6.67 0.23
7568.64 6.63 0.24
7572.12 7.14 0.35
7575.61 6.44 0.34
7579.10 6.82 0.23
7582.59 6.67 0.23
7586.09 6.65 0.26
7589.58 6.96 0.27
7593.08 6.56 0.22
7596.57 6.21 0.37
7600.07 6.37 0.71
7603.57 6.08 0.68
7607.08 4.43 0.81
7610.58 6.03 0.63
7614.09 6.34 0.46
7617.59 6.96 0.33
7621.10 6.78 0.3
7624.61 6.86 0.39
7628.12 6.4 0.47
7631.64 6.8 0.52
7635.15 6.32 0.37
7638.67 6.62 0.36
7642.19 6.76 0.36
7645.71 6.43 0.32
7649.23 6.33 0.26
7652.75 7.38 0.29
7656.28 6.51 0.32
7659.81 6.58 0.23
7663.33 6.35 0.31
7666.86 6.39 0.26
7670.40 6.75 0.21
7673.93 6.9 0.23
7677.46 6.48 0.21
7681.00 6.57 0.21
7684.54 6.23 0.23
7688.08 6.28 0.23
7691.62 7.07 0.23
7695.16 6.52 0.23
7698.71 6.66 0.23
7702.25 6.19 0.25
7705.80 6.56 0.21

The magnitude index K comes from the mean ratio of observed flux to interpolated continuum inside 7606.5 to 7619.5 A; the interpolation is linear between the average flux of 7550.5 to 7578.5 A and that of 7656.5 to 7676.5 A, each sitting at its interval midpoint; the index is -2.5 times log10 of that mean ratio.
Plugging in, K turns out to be 0.11 mag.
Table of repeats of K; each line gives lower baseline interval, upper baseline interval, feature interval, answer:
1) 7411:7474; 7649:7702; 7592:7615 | 0.12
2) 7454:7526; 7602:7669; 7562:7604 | 0.01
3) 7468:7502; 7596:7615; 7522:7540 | -0.10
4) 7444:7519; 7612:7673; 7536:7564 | -0.02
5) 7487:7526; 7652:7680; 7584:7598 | 0.04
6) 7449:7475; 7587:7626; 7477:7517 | -0.06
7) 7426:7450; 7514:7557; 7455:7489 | 0.00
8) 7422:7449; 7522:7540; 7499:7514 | -0.01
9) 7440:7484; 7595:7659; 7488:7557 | -0.05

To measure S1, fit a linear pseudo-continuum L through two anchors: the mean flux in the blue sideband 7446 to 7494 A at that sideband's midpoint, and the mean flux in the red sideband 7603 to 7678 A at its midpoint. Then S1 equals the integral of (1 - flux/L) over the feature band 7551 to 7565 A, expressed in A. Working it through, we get -0.7 A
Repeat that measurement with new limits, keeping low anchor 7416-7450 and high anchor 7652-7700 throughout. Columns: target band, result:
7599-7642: 2.09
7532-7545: -0.36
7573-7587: 0.11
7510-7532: -1.36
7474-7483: -0.27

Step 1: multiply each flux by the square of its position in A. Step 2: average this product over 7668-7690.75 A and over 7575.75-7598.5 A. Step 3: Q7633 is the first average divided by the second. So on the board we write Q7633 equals 1.01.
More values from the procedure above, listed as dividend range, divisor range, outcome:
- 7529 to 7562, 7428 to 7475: 1.04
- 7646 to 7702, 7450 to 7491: 0.99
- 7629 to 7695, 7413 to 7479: 1.01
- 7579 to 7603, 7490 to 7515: 0.95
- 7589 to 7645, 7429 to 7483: 0.96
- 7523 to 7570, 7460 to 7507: 1.02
